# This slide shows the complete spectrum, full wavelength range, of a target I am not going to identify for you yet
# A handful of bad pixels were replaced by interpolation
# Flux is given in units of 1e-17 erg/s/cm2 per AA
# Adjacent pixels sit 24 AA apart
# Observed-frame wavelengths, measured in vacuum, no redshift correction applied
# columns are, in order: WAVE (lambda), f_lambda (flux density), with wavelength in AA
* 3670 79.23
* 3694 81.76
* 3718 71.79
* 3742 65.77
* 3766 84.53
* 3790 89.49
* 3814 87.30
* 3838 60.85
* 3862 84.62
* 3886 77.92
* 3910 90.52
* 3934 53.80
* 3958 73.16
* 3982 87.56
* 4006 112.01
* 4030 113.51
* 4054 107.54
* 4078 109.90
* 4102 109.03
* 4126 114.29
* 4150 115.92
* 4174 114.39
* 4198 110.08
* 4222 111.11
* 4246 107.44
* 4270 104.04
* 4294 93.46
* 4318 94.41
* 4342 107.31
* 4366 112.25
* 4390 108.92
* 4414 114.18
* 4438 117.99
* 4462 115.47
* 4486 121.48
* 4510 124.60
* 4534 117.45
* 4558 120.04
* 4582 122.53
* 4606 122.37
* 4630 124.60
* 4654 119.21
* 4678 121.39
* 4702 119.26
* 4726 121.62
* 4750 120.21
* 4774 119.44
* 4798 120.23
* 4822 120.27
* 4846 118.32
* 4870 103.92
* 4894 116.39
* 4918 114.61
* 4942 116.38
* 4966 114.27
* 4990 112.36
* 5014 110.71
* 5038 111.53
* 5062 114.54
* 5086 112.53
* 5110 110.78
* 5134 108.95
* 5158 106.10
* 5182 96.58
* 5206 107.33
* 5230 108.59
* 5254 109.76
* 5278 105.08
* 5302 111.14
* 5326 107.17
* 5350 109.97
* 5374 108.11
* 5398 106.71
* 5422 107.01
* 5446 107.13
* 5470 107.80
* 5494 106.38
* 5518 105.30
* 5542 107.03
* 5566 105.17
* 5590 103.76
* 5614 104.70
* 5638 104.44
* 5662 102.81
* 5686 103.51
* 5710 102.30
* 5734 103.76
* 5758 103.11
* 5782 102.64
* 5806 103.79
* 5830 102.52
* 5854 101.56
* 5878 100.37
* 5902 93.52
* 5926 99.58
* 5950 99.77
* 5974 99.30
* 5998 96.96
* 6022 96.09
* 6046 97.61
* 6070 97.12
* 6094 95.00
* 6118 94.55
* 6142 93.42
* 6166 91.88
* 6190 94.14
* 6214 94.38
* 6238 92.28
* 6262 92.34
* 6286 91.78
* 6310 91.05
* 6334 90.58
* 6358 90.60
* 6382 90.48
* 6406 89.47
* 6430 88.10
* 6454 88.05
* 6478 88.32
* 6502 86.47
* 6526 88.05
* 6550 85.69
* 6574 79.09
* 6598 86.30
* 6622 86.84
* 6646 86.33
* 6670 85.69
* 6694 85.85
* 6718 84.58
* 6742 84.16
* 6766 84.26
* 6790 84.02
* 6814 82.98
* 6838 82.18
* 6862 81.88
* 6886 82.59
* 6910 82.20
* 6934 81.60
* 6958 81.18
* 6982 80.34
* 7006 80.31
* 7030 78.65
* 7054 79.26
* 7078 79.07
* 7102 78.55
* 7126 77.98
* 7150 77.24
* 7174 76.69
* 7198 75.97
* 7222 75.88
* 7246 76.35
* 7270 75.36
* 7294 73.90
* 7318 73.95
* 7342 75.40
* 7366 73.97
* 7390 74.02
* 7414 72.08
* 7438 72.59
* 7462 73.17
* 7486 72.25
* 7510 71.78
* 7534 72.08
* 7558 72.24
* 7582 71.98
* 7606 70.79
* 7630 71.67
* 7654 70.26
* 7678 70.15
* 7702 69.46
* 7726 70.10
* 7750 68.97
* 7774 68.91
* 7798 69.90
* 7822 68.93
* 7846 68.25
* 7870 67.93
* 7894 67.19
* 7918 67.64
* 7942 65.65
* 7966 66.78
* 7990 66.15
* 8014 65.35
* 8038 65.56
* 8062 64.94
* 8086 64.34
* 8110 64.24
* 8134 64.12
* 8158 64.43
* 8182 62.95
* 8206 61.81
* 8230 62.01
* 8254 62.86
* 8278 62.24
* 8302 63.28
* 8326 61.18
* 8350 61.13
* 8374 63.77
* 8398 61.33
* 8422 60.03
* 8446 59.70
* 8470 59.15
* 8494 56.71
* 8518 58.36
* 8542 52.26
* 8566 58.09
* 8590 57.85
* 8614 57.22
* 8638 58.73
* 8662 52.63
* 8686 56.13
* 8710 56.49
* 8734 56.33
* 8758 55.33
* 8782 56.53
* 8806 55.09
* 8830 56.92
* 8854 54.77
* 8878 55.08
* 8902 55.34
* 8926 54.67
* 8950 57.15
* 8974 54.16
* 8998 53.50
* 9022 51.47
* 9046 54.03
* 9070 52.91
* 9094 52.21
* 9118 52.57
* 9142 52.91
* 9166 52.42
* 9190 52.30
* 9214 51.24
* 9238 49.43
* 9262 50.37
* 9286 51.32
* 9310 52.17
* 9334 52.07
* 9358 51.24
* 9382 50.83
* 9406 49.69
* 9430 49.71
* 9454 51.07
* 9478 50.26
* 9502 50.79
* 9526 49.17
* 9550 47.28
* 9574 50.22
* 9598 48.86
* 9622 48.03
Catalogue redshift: 0.00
